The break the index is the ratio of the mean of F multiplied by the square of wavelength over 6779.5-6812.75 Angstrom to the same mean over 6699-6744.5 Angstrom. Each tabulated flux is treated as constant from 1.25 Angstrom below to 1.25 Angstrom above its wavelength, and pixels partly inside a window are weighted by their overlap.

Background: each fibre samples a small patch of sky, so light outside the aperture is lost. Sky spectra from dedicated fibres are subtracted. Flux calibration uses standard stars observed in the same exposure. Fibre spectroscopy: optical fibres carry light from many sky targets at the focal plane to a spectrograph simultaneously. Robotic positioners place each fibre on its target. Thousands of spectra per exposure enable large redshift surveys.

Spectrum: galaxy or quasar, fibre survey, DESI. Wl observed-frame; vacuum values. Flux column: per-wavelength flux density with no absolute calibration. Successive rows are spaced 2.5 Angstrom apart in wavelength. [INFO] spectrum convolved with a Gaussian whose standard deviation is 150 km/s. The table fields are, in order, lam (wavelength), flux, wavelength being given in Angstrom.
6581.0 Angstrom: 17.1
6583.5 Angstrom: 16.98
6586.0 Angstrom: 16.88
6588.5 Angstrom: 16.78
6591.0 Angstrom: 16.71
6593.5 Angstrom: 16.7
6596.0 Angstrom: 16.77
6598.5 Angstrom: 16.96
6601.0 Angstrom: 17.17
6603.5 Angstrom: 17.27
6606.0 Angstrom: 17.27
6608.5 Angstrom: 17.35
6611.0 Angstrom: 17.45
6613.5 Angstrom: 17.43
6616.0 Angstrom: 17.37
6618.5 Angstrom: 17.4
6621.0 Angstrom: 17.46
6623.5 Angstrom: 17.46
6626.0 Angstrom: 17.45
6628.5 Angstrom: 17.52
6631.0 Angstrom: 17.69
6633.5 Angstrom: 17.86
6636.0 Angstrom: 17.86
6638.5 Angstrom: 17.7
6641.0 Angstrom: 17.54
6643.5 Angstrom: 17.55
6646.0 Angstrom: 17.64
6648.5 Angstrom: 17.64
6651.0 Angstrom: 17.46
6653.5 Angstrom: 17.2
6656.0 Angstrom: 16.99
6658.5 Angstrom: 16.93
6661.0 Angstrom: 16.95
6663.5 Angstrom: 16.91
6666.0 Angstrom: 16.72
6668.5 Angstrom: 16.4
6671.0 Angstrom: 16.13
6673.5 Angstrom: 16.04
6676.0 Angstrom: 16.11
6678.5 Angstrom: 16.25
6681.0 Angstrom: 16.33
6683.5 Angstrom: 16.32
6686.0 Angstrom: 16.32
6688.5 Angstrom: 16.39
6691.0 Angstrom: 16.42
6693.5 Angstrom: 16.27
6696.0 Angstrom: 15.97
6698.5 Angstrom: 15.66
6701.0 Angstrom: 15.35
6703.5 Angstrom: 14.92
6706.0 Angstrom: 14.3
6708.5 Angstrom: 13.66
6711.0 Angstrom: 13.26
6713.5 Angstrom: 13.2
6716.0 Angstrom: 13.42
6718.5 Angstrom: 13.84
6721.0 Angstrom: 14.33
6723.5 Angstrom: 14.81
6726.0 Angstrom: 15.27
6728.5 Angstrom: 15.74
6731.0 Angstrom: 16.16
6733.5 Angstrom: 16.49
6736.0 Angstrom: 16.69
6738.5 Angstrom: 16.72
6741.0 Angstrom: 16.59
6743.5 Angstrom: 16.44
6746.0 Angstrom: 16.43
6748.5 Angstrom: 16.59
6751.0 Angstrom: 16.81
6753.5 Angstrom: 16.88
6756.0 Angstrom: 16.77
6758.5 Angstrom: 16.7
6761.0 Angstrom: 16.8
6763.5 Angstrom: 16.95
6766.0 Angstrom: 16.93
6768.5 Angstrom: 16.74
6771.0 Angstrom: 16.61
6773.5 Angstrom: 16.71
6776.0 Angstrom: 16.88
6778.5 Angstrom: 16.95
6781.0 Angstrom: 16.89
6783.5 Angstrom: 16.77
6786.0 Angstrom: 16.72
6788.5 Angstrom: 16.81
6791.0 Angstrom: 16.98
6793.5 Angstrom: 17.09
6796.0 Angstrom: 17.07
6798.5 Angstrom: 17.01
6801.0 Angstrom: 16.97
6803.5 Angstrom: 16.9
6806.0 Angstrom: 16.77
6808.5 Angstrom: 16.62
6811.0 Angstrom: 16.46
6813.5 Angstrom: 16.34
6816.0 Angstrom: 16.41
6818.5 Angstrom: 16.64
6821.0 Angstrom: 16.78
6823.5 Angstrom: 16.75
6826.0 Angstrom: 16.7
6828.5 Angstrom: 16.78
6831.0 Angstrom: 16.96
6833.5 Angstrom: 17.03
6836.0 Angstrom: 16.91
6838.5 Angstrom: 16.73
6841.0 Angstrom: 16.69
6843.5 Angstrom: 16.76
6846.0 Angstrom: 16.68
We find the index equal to 1.1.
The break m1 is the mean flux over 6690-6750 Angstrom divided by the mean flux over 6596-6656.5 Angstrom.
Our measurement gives 0.9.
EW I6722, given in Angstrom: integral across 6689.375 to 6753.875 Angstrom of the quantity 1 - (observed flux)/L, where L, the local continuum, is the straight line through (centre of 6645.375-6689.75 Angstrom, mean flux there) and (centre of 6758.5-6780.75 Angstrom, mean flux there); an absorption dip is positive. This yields 5.02 Angstrom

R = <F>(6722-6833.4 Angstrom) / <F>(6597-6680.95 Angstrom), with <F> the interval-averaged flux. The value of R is 0.97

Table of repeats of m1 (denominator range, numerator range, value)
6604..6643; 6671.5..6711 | 0.90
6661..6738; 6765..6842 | 1.08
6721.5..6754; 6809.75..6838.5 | 1.03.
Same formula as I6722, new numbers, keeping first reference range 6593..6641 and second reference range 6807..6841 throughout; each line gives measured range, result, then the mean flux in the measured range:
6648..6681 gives 1.0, 16.7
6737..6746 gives 0.2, 16.6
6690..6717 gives 3.7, 14.8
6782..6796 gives -0.1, 16.9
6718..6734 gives 1.7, 15.2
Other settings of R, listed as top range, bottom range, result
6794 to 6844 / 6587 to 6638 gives 0.97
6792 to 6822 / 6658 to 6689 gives 1.02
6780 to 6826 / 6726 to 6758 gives 1.02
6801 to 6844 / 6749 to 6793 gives 0.99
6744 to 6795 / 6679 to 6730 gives 1.11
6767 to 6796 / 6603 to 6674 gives 0.97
